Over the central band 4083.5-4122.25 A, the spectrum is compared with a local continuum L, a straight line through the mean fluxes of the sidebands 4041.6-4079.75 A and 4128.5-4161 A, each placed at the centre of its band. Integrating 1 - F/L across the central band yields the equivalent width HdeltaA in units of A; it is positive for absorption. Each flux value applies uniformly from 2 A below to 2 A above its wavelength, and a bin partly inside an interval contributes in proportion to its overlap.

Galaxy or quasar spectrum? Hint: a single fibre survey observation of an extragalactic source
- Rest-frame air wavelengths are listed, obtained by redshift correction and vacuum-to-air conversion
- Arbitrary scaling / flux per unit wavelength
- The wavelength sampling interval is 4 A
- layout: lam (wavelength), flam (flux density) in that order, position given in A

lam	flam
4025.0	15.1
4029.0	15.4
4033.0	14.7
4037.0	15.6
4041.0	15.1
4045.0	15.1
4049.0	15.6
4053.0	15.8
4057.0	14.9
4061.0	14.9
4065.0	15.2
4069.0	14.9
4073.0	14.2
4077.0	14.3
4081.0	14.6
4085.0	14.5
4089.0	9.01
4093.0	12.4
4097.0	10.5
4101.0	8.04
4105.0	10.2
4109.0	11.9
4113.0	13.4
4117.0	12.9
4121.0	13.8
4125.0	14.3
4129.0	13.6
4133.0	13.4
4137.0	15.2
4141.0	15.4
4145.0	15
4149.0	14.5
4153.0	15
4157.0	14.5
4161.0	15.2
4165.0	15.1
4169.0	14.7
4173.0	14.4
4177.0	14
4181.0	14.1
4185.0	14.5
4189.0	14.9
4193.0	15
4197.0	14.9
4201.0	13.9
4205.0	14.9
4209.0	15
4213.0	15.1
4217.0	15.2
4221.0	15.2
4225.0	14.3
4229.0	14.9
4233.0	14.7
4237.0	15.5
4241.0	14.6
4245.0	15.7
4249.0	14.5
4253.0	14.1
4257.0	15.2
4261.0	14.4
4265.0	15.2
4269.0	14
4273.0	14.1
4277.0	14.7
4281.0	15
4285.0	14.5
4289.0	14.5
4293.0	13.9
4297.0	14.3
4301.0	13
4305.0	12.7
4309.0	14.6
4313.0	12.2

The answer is 8.5 A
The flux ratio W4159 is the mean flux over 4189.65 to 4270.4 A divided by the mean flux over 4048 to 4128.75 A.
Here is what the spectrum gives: 1.1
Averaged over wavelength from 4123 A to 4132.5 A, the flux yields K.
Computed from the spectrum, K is 13.9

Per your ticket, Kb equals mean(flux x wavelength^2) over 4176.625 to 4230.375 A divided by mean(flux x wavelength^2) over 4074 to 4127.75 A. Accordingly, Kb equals 1.3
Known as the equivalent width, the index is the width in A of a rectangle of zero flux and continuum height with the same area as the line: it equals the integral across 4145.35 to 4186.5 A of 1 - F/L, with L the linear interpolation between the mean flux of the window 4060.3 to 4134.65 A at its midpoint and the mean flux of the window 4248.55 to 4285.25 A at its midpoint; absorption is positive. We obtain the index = -3.1 A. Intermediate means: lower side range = 12.9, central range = 14.6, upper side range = 14.6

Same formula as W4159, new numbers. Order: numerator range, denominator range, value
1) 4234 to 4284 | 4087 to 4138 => 1.21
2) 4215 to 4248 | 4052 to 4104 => 1.13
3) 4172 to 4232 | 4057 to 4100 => 1.10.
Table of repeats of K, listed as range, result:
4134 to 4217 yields 14.8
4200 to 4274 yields 14.8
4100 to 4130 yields 12.4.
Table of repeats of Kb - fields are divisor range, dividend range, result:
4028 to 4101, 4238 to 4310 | 1.13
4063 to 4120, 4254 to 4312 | 1.24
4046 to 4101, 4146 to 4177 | 1.12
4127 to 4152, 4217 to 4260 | 1.07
